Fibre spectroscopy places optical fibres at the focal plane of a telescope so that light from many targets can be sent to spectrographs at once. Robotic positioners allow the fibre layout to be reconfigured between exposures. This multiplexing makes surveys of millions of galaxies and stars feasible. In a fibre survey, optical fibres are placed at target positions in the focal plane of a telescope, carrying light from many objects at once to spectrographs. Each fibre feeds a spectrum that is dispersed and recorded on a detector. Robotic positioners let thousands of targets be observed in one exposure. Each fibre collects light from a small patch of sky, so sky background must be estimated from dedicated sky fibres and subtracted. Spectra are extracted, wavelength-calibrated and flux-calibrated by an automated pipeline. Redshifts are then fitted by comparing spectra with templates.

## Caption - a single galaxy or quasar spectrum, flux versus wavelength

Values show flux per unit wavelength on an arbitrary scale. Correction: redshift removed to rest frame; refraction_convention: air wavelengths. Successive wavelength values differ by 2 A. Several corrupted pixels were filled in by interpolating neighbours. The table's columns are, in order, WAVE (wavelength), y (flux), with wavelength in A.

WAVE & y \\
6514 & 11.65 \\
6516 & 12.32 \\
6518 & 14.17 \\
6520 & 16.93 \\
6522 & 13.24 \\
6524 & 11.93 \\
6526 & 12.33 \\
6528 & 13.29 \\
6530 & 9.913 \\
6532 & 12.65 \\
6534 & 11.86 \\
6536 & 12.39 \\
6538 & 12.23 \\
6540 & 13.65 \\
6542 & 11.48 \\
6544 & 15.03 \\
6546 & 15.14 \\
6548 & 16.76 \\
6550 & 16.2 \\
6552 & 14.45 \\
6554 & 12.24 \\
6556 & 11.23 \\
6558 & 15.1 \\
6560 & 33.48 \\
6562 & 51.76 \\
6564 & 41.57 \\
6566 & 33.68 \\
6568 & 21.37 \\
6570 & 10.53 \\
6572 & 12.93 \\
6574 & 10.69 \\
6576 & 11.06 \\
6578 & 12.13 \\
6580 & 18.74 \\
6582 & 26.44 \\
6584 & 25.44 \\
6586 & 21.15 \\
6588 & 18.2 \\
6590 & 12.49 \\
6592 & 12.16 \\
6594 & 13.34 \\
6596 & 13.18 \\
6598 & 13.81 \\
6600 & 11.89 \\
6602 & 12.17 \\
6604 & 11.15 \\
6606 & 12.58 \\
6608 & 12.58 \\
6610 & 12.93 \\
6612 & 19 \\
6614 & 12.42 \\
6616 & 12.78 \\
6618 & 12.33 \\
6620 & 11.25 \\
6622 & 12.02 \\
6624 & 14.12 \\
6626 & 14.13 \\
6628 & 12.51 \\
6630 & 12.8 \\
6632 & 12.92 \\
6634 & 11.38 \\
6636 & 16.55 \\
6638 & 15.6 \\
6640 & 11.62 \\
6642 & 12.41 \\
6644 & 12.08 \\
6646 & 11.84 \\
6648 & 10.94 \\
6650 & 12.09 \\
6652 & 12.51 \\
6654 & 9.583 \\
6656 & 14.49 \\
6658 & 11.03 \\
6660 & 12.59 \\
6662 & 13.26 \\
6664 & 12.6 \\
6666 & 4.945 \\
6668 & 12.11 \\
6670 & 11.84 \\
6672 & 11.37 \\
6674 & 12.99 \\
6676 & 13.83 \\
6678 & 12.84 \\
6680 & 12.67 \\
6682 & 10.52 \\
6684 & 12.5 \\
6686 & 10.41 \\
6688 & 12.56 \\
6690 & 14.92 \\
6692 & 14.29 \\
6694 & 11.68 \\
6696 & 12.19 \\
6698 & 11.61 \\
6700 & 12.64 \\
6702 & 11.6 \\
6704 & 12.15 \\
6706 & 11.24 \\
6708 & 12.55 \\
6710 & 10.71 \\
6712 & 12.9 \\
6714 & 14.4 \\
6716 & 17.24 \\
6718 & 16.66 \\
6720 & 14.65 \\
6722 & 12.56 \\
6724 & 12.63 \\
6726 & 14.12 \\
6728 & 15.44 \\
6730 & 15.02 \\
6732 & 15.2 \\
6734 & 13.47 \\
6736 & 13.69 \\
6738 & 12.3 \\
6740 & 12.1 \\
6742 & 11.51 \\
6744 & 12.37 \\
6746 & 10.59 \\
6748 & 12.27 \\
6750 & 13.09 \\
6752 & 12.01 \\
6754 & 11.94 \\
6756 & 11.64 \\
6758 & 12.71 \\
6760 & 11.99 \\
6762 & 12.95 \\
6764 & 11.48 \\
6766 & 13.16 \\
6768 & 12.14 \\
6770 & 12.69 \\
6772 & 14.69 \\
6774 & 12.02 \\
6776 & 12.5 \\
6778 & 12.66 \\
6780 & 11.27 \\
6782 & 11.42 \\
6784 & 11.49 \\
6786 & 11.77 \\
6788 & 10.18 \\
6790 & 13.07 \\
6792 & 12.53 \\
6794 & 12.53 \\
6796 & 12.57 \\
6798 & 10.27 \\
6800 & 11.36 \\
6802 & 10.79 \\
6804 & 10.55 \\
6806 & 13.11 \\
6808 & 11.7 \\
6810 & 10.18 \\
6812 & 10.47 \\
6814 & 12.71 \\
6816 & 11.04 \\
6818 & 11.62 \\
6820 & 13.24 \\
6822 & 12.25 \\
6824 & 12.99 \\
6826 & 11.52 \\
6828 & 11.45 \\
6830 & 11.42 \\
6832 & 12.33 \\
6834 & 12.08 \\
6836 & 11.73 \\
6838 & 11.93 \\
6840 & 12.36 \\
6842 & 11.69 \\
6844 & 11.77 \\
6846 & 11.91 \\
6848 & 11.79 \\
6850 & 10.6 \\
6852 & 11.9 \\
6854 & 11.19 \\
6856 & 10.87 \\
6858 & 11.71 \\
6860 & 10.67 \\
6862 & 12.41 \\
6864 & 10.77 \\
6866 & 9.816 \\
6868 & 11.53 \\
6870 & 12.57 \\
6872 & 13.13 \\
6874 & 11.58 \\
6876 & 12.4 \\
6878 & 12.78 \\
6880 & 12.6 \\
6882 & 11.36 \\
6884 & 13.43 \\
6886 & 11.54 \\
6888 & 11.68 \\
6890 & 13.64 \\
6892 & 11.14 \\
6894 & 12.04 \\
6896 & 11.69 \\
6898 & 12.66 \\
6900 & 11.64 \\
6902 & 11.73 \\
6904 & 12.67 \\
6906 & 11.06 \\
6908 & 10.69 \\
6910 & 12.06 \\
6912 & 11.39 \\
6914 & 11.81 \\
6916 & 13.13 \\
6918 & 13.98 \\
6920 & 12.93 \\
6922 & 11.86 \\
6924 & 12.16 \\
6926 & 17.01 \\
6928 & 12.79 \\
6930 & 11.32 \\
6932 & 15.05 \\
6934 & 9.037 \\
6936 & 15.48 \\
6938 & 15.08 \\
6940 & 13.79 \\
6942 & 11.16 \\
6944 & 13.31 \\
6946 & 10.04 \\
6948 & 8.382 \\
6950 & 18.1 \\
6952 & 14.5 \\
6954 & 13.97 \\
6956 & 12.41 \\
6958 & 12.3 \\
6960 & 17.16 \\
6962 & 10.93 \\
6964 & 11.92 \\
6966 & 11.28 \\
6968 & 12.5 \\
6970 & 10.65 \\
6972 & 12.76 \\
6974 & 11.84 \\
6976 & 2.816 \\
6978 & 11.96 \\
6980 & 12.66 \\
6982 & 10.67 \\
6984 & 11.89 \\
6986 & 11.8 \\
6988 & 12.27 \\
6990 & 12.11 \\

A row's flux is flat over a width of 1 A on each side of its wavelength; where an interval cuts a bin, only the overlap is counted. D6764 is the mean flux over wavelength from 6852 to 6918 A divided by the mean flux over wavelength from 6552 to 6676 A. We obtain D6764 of 0.8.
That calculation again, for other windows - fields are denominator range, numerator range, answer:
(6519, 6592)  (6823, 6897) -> 0.68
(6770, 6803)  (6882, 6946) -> 1.04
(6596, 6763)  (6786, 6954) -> 0.95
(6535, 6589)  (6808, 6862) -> 0.61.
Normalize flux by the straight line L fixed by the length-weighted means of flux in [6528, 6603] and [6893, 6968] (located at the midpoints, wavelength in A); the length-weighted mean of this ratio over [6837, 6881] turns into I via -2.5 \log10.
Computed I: 0.16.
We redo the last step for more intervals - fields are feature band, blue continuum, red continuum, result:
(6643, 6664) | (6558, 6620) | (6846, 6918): 0.347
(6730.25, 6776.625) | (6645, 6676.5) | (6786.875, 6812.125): -0.090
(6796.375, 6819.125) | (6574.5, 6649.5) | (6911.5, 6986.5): 0.160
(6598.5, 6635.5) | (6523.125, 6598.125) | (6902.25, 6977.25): 0.267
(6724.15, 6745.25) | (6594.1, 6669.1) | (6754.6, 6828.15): -0.108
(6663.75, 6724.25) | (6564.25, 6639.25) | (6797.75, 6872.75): 0.101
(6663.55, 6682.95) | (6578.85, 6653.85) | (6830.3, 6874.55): 0.167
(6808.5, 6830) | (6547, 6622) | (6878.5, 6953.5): 0.186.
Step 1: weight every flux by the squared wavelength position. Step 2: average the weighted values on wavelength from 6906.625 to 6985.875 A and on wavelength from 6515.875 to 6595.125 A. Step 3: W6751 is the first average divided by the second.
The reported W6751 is 0.81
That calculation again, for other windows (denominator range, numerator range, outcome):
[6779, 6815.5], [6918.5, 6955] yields 1.18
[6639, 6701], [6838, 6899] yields 1.04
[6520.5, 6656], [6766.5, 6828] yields 0.83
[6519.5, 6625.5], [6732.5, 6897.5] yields 0.80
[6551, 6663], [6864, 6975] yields 0.88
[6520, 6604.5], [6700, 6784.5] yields 0.81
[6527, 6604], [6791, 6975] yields 0.78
